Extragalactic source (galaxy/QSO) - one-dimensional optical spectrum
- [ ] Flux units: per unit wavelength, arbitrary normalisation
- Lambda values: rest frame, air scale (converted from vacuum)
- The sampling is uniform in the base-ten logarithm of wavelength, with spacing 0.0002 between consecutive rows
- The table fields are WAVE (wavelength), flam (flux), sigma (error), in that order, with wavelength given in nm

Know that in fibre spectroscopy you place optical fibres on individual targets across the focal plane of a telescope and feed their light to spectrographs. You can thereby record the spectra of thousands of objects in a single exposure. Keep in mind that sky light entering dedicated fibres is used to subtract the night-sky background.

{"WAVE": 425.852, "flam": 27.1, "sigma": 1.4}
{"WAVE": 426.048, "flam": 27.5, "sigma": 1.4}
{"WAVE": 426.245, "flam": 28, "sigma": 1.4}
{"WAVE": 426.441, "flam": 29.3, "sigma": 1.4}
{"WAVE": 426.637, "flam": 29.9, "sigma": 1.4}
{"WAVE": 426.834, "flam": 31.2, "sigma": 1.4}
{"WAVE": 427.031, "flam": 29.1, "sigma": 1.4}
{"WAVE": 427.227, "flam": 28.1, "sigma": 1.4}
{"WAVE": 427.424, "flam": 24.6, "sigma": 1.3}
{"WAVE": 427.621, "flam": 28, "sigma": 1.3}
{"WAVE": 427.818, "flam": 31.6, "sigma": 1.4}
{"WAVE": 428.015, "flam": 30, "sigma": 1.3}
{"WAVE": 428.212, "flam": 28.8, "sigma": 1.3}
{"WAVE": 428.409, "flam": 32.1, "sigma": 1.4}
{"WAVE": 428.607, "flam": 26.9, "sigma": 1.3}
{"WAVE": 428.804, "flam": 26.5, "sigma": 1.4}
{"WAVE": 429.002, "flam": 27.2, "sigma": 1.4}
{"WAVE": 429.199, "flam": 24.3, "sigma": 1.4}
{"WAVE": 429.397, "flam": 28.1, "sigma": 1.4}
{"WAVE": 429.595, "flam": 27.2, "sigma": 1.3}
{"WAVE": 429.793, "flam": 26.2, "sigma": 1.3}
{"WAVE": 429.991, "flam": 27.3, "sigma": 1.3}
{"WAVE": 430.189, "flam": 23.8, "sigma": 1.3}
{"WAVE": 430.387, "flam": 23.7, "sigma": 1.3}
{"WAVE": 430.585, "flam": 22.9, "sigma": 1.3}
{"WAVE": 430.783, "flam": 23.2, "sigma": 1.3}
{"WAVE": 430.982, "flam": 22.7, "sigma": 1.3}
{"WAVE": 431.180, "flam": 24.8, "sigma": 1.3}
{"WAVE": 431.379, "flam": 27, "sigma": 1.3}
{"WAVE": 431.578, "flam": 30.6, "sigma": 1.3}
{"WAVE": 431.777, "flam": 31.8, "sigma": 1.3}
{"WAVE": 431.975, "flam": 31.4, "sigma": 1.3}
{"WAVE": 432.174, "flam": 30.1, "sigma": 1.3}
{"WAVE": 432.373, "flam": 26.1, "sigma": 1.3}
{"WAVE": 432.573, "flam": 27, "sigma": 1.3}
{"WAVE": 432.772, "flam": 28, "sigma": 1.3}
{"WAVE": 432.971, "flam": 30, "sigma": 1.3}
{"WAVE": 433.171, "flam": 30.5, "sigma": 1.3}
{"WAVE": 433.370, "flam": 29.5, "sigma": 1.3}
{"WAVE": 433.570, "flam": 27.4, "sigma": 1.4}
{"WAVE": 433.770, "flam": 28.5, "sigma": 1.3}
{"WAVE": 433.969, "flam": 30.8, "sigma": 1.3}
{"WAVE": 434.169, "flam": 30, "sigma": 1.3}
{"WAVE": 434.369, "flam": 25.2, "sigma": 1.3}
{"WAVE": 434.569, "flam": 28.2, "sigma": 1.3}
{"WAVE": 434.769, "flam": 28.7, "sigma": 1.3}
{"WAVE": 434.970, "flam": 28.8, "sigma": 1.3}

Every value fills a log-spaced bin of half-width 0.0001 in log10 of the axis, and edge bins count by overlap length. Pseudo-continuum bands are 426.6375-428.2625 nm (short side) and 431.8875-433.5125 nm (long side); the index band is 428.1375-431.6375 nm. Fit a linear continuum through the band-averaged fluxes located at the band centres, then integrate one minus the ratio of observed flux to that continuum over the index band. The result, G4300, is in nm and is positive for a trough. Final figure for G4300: 0.33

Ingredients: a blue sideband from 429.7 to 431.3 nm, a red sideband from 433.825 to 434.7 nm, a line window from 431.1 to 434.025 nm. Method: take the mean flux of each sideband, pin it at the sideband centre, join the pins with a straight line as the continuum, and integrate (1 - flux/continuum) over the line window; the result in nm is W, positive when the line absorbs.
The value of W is -0.25 nm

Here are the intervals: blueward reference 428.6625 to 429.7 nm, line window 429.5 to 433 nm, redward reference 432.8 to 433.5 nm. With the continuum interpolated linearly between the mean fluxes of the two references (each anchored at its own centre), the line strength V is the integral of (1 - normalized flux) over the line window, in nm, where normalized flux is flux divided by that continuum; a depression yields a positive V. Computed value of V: 0.18 nm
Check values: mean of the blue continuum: 26.7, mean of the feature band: 26.8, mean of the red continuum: 29.7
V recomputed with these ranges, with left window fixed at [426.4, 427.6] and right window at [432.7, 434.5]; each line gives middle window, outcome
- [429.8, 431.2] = 0.224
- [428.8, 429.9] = 0.081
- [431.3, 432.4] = -0.036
